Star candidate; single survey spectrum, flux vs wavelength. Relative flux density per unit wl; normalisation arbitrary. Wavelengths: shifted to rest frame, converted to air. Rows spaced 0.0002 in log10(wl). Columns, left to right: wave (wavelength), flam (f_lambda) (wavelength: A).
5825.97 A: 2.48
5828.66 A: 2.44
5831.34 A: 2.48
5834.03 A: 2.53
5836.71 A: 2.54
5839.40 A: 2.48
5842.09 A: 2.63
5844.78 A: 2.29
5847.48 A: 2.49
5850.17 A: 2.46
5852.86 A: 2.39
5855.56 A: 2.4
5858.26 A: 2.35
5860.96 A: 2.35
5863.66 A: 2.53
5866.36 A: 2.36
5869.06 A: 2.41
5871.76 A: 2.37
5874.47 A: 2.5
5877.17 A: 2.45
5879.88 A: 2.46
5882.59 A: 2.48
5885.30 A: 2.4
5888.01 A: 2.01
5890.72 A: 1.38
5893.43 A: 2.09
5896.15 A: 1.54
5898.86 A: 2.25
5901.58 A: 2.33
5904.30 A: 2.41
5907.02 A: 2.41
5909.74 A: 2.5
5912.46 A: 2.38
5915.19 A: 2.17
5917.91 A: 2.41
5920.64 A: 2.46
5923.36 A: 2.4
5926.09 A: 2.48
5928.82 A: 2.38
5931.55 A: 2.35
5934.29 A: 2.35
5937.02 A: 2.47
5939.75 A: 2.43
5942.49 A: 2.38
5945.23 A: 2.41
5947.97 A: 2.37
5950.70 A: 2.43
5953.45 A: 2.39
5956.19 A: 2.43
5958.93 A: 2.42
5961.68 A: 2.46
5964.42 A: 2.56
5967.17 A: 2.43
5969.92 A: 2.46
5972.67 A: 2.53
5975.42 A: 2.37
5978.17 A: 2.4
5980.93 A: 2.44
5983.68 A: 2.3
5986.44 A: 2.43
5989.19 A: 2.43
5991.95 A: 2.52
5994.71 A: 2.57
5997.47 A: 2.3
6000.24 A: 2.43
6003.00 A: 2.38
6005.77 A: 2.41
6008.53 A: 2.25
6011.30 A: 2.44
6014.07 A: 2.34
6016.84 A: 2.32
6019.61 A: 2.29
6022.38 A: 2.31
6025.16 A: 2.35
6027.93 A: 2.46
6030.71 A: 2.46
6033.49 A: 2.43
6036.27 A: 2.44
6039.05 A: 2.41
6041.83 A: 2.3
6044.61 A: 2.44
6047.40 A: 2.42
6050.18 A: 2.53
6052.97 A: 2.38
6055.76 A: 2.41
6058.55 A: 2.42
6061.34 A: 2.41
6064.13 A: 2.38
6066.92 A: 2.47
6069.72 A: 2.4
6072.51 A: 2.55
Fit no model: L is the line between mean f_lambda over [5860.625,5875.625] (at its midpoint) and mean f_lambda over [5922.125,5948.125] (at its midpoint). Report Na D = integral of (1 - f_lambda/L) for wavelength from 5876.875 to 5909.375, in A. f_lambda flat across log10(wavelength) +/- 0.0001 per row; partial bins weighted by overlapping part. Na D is 3.11 A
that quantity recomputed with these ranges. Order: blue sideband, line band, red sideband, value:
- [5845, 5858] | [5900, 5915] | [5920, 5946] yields 0.16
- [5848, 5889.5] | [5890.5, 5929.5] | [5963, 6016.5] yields 2.27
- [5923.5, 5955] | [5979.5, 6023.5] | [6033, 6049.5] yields 0.42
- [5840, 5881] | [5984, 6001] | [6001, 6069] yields -0.25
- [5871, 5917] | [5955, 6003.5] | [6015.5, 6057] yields -2.14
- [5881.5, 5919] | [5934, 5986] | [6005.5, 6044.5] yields -3.29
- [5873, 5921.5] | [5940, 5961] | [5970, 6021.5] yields -0.68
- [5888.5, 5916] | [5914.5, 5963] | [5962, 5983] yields -2.14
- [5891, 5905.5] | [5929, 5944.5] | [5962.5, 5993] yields -1.01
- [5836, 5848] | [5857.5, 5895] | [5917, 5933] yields 2.49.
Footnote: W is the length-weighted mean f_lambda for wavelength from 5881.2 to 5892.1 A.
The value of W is 2.07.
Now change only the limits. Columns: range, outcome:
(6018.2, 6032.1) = 2.37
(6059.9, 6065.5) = 2.4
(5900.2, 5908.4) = 2.38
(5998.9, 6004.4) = 2.4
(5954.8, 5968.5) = 2.46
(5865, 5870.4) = 2.39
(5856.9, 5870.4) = 2.4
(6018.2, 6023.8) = 2.3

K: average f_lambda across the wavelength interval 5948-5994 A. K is 2.44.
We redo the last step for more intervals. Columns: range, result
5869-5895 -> 2.24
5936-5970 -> 2.43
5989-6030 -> 2.39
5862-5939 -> 2.31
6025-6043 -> 2.41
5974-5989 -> 2.39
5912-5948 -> 2.39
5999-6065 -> 2.39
